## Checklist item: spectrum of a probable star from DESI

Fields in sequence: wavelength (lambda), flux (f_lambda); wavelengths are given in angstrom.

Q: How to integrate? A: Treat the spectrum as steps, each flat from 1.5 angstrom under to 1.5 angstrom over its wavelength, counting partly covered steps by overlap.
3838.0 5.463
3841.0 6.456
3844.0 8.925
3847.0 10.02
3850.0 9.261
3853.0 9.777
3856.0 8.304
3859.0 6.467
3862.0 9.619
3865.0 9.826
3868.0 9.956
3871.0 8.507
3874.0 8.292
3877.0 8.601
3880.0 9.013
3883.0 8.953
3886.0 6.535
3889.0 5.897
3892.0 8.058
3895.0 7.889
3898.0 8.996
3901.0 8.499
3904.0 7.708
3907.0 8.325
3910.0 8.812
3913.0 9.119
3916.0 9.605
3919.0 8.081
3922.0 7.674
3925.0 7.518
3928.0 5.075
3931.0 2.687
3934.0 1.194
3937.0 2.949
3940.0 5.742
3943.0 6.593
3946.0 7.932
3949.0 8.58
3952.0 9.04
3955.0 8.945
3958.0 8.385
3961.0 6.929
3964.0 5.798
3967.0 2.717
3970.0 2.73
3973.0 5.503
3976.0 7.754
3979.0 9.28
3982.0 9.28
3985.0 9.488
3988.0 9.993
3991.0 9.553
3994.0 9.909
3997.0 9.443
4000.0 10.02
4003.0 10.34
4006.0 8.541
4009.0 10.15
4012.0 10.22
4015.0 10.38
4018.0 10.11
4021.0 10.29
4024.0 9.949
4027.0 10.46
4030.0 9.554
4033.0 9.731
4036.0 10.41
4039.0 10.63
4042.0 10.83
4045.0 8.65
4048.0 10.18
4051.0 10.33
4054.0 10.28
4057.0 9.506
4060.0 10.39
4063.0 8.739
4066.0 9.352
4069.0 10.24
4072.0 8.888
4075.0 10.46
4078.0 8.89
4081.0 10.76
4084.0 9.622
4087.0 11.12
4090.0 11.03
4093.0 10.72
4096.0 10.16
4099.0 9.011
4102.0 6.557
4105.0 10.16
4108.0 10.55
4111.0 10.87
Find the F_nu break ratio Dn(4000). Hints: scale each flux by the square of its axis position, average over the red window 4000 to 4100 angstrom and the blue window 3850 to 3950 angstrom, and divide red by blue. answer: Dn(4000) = 1.42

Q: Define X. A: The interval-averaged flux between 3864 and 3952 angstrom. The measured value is 7.48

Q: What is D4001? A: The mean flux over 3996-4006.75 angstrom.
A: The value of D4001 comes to 9.67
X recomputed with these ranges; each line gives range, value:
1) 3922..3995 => 6.81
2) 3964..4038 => 8.94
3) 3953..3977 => 6.12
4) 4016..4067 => 9.97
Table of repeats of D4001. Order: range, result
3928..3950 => 5.02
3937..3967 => 7.08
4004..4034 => 9.95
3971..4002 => 8.94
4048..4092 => 9.99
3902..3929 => 8.05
